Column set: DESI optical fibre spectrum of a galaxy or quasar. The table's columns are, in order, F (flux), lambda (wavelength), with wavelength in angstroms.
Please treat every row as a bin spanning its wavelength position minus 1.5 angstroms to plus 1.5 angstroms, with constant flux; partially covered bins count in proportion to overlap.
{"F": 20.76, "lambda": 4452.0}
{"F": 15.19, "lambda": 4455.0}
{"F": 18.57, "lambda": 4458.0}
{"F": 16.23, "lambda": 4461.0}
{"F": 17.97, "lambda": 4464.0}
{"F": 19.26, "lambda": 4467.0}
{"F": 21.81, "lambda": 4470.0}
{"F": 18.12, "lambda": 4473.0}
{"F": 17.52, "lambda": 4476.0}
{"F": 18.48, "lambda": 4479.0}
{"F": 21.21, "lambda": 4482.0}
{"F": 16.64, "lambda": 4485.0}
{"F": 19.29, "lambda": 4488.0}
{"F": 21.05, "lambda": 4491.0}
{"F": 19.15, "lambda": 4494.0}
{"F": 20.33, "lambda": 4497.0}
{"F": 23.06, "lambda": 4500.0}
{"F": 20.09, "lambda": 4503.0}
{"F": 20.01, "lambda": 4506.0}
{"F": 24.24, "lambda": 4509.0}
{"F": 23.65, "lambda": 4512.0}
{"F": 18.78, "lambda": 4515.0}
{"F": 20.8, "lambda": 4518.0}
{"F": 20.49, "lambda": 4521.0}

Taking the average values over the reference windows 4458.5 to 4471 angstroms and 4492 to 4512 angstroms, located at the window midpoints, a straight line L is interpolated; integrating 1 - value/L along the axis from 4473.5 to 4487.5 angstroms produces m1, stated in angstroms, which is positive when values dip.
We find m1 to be 0.9 angstroms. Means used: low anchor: 18.7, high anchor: 21.3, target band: 18.5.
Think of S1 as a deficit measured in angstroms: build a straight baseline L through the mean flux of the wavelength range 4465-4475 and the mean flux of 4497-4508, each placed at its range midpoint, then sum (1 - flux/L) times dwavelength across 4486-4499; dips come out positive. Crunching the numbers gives 0.4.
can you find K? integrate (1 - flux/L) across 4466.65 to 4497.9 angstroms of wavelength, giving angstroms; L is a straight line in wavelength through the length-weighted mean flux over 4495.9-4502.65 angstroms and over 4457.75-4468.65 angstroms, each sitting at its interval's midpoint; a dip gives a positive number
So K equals 0.76 angstroms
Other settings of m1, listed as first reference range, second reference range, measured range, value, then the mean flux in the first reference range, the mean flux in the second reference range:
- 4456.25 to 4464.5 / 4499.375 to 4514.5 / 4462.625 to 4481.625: -0.4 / 17.5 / 21.9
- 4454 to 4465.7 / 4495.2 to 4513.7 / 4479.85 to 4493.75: 0.3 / 17.1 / 21.8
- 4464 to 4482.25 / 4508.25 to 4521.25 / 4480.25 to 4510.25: 0.0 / 19.2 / 21.5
